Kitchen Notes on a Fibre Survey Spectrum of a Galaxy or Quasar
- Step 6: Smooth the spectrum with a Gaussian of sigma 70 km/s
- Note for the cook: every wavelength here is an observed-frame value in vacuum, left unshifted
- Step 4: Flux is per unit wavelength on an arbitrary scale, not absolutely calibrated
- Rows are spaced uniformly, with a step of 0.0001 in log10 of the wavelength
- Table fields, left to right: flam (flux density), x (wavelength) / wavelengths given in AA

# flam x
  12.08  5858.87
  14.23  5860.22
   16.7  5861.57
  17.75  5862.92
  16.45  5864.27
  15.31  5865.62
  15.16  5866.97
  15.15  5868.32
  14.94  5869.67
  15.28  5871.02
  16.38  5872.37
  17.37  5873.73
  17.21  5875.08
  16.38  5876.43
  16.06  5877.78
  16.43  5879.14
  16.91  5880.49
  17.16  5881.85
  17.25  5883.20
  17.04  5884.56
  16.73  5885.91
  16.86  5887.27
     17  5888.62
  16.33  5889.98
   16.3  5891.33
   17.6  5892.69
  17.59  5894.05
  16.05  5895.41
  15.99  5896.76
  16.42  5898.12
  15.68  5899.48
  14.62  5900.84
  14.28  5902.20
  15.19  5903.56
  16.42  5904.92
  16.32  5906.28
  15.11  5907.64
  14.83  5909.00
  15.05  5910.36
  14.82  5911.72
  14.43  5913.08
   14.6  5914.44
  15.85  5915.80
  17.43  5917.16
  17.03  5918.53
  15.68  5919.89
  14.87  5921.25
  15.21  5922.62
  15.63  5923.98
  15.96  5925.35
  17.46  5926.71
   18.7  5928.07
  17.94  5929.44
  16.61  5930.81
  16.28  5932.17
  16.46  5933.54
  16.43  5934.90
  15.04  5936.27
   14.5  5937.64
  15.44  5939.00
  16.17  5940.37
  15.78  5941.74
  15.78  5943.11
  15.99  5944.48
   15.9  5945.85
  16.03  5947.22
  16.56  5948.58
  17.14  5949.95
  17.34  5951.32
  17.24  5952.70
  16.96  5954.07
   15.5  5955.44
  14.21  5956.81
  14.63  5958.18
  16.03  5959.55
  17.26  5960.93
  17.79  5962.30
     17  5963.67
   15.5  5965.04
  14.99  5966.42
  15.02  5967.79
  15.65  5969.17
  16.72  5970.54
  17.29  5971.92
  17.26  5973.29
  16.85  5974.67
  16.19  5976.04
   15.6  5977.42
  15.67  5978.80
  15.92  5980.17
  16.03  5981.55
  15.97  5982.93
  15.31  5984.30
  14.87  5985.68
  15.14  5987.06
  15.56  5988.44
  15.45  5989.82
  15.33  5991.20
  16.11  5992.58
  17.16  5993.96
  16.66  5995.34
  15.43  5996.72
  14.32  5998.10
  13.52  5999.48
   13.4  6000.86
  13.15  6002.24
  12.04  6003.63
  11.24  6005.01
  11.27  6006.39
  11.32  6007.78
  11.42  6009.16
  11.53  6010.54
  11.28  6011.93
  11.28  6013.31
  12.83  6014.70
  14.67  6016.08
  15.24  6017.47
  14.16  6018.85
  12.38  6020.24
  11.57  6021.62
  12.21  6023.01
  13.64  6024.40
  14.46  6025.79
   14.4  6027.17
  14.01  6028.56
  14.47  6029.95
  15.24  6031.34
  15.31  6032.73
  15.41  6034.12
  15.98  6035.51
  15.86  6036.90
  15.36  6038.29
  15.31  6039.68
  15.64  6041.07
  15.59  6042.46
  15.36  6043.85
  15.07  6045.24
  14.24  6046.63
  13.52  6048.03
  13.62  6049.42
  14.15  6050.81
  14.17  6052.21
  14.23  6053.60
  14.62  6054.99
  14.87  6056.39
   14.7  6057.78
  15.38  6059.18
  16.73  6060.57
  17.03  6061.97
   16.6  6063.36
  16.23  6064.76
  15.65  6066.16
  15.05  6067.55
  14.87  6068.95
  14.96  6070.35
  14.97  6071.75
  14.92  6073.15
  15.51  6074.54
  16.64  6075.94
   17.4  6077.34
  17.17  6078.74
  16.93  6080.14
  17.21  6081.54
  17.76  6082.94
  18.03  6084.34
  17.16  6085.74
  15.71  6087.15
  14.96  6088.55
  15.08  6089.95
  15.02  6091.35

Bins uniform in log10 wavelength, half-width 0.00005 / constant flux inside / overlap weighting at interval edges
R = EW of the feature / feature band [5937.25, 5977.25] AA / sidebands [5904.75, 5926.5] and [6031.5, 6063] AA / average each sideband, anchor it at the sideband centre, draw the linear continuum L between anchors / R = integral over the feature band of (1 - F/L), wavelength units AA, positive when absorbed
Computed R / -1.86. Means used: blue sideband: 15.6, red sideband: 15.1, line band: 16.2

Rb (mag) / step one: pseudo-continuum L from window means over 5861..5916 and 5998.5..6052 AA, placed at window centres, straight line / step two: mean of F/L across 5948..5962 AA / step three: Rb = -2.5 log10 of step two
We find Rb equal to -0.10 mag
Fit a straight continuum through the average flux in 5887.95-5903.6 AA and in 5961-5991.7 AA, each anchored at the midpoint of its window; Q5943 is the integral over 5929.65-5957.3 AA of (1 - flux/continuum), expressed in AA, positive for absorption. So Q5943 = -0.1 AA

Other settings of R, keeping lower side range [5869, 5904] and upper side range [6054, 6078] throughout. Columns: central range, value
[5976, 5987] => 0.2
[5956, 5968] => 0.1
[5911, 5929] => 0.2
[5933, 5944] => 0.3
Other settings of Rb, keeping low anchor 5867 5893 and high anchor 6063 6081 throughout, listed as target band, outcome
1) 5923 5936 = -0.03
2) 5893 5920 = 0.05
